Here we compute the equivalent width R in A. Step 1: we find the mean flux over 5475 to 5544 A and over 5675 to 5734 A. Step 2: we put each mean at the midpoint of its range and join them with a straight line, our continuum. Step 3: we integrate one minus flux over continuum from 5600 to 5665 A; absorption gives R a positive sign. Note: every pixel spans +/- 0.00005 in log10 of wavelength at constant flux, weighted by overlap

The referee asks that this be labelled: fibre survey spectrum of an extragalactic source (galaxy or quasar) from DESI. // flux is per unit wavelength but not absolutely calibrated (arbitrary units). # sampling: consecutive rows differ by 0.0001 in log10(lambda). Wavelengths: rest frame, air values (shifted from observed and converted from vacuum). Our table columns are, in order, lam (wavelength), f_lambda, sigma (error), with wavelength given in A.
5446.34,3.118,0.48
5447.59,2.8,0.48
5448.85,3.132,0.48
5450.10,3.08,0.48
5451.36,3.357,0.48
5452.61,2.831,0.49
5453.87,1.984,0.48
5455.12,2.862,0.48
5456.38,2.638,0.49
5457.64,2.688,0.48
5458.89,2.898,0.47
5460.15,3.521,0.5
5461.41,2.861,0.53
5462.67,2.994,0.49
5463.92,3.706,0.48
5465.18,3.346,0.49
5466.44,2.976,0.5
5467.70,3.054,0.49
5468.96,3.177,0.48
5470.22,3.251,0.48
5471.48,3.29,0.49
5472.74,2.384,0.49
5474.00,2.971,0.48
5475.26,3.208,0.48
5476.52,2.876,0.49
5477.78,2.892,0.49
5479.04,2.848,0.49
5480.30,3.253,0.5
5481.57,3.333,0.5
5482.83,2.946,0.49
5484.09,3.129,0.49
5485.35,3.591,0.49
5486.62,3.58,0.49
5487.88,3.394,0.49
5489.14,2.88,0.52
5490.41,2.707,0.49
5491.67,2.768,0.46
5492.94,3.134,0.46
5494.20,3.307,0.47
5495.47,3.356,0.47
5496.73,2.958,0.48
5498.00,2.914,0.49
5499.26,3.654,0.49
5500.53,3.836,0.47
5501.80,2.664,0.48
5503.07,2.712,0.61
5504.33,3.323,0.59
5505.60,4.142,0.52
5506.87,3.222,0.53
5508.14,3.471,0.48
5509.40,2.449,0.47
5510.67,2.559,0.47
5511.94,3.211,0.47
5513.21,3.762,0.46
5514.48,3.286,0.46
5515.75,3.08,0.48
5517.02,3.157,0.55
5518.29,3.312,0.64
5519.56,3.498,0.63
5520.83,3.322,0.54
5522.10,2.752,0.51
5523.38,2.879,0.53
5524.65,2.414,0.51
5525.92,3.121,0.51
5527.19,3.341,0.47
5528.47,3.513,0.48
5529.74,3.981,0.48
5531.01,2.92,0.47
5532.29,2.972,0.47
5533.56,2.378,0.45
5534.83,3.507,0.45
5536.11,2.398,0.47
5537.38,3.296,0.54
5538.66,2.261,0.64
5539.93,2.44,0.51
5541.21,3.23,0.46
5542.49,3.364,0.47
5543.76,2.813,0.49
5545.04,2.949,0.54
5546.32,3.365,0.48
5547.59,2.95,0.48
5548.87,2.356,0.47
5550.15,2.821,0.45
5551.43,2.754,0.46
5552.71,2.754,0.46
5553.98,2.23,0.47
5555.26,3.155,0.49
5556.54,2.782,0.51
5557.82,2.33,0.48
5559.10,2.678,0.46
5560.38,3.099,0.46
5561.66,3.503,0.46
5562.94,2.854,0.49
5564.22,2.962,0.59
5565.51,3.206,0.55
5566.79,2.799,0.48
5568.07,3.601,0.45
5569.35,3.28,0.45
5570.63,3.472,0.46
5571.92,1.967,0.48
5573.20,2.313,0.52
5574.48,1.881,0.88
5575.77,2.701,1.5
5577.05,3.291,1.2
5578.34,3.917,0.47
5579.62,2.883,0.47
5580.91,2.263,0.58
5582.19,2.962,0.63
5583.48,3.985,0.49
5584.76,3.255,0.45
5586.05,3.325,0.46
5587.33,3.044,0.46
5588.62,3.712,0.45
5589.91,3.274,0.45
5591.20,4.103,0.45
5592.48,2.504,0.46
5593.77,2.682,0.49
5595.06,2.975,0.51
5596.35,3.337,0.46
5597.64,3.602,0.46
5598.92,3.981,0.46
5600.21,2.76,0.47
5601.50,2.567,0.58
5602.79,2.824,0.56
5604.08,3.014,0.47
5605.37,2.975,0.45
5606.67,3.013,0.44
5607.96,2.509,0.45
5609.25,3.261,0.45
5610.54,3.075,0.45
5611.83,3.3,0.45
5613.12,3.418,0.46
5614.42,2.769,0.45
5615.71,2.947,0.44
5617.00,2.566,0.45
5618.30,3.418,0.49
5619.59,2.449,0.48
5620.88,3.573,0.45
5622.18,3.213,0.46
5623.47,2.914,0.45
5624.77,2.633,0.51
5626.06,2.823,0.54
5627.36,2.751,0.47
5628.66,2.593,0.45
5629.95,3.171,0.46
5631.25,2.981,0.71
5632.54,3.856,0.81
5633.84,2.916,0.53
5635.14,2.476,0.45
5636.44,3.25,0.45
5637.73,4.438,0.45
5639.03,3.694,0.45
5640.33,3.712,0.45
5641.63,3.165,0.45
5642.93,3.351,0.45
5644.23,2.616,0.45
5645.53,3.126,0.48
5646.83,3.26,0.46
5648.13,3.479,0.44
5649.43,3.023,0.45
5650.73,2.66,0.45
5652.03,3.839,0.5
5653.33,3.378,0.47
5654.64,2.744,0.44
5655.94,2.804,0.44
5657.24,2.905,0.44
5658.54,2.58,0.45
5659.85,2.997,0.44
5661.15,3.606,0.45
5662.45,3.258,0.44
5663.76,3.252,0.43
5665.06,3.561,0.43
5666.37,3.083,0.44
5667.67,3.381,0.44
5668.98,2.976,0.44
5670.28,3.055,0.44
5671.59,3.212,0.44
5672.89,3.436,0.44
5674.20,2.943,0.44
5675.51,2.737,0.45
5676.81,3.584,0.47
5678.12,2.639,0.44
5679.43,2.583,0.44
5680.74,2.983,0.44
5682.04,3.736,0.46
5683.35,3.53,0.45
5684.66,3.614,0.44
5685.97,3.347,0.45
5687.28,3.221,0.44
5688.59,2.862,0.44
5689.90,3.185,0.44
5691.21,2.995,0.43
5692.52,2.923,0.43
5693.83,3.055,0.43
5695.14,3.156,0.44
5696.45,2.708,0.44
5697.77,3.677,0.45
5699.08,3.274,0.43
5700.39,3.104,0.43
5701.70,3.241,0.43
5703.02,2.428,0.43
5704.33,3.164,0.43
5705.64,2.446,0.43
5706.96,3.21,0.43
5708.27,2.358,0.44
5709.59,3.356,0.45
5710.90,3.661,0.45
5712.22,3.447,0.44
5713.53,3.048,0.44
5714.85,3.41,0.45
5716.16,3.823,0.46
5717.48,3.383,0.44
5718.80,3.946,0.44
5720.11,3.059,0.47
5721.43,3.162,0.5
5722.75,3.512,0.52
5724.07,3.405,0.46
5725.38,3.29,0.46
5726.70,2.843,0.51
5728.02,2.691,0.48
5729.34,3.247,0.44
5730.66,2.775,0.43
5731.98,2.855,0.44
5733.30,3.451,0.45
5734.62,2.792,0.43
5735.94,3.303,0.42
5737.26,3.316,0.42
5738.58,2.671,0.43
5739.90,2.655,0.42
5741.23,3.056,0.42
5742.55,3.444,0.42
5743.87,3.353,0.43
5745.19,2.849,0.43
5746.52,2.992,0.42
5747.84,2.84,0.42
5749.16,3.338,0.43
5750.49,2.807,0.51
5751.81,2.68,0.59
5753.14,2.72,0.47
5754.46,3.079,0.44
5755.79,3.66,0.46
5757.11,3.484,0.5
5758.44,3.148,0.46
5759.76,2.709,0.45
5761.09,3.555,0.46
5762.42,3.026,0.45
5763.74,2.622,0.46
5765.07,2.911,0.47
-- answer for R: 1.21 A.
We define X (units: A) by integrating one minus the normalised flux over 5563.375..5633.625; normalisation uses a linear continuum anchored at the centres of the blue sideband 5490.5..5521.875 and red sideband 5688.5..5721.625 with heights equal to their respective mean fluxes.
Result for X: 3.0 A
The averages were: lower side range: 3.2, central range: 3.05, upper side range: 3.16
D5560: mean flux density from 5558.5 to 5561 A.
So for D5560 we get 2.89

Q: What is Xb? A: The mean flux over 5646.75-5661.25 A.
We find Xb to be 3.08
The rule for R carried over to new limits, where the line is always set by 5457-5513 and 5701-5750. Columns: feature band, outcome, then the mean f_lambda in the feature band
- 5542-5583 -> 3.18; 2.89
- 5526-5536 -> -0.17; 3.18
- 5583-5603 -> -0.77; 3.25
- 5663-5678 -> -0.26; 3.18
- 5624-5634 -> 0.52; 2.97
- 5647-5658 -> 0.08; 3.11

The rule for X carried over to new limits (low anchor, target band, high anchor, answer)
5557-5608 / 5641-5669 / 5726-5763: -0.9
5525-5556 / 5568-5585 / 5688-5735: 0.2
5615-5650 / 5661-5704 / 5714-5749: -0.2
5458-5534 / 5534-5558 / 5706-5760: 2.3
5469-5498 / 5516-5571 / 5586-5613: 2.2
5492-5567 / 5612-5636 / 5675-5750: 0.9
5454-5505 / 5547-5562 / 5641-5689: 1.7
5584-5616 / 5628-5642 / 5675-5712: -0.8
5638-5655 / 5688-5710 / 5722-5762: 1.1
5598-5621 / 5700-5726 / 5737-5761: -1.5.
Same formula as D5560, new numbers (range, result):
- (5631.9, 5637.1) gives 3.13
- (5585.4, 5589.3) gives 3.36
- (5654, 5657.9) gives 2.82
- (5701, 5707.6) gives 2.9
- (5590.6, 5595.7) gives 3.06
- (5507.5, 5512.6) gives 2.93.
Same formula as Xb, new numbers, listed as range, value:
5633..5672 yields 3.2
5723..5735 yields 3.06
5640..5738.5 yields 3.15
